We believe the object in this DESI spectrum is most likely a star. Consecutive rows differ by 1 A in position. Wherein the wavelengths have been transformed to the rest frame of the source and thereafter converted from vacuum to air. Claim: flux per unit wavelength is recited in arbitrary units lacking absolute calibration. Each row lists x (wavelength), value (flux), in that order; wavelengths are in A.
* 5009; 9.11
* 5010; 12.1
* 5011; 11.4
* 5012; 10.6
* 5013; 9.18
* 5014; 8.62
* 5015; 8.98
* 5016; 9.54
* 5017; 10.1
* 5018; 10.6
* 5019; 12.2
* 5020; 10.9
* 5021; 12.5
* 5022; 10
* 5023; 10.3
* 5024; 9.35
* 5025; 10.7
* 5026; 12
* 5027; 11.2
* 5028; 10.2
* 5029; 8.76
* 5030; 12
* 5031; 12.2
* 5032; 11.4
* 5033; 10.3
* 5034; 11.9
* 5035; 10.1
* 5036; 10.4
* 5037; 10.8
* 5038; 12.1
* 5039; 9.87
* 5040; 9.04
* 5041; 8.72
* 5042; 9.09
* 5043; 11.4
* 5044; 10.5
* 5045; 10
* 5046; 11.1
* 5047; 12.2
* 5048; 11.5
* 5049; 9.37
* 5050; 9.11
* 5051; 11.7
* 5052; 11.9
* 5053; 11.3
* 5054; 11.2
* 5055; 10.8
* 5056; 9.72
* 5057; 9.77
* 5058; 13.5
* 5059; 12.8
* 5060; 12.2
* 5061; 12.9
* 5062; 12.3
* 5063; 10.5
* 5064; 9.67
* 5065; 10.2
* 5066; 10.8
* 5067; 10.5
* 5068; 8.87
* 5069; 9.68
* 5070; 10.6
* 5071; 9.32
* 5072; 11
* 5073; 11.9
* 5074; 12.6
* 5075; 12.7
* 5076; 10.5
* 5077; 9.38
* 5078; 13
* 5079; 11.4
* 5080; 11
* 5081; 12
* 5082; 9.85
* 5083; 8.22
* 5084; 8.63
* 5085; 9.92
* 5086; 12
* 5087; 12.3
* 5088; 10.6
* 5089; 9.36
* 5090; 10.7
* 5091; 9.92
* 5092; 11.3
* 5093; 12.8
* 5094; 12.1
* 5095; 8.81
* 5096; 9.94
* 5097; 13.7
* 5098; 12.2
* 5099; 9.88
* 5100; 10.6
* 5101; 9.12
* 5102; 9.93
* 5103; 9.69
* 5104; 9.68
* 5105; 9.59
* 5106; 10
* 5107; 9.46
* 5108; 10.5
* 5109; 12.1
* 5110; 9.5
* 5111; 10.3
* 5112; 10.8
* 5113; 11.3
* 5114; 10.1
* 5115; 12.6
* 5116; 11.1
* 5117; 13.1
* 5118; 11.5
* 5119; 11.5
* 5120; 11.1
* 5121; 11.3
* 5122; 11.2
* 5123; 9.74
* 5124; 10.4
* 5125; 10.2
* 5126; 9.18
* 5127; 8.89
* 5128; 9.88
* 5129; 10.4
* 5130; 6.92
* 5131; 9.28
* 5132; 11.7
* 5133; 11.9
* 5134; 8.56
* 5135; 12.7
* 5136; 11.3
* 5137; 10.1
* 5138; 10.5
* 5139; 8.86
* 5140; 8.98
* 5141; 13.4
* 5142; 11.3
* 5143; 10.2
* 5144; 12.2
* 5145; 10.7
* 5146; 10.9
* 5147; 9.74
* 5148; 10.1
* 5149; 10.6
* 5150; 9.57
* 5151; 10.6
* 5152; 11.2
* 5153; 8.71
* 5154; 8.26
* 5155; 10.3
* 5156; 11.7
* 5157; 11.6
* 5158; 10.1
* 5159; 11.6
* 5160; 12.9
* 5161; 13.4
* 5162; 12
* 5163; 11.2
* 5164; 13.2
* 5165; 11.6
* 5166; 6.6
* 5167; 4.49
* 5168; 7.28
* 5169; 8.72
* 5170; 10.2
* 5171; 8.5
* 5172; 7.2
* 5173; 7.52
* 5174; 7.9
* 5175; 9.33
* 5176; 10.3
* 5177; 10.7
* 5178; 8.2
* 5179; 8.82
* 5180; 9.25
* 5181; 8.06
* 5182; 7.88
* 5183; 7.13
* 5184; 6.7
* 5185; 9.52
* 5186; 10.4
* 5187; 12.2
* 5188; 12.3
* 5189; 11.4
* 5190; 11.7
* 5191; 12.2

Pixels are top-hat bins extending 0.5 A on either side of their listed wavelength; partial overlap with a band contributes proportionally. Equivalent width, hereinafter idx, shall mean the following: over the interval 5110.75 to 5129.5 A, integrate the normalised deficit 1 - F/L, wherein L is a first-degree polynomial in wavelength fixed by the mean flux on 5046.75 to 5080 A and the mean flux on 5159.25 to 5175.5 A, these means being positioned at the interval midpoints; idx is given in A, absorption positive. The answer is -1.0 A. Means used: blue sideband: 11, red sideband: 9.53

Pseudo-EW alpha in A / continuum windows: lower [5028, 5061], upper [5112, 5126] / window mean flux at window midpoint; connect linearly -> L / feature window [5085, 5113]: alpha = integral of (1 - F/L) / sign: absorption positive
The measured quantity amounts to 1.0 A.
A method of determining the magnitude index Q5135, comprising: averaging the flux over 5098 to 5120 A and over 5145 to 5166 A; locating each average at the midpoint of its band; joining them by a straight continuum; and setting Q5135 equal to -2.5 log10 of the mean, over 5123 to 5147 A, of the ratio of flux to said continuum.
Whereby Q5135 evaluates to 0.04 mag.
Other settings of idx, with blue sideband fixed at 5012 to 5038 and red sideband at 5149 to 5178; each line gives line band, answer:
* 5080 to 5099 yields -0.97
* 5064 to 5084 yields -0.57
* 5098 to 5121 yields -1.16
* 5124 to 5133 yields 0.28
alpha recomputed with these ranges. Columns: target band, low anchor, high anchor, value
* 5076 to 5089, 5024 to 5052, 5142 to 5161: 0.0 A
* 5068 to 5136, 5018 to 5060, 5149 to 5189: -2.3 A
